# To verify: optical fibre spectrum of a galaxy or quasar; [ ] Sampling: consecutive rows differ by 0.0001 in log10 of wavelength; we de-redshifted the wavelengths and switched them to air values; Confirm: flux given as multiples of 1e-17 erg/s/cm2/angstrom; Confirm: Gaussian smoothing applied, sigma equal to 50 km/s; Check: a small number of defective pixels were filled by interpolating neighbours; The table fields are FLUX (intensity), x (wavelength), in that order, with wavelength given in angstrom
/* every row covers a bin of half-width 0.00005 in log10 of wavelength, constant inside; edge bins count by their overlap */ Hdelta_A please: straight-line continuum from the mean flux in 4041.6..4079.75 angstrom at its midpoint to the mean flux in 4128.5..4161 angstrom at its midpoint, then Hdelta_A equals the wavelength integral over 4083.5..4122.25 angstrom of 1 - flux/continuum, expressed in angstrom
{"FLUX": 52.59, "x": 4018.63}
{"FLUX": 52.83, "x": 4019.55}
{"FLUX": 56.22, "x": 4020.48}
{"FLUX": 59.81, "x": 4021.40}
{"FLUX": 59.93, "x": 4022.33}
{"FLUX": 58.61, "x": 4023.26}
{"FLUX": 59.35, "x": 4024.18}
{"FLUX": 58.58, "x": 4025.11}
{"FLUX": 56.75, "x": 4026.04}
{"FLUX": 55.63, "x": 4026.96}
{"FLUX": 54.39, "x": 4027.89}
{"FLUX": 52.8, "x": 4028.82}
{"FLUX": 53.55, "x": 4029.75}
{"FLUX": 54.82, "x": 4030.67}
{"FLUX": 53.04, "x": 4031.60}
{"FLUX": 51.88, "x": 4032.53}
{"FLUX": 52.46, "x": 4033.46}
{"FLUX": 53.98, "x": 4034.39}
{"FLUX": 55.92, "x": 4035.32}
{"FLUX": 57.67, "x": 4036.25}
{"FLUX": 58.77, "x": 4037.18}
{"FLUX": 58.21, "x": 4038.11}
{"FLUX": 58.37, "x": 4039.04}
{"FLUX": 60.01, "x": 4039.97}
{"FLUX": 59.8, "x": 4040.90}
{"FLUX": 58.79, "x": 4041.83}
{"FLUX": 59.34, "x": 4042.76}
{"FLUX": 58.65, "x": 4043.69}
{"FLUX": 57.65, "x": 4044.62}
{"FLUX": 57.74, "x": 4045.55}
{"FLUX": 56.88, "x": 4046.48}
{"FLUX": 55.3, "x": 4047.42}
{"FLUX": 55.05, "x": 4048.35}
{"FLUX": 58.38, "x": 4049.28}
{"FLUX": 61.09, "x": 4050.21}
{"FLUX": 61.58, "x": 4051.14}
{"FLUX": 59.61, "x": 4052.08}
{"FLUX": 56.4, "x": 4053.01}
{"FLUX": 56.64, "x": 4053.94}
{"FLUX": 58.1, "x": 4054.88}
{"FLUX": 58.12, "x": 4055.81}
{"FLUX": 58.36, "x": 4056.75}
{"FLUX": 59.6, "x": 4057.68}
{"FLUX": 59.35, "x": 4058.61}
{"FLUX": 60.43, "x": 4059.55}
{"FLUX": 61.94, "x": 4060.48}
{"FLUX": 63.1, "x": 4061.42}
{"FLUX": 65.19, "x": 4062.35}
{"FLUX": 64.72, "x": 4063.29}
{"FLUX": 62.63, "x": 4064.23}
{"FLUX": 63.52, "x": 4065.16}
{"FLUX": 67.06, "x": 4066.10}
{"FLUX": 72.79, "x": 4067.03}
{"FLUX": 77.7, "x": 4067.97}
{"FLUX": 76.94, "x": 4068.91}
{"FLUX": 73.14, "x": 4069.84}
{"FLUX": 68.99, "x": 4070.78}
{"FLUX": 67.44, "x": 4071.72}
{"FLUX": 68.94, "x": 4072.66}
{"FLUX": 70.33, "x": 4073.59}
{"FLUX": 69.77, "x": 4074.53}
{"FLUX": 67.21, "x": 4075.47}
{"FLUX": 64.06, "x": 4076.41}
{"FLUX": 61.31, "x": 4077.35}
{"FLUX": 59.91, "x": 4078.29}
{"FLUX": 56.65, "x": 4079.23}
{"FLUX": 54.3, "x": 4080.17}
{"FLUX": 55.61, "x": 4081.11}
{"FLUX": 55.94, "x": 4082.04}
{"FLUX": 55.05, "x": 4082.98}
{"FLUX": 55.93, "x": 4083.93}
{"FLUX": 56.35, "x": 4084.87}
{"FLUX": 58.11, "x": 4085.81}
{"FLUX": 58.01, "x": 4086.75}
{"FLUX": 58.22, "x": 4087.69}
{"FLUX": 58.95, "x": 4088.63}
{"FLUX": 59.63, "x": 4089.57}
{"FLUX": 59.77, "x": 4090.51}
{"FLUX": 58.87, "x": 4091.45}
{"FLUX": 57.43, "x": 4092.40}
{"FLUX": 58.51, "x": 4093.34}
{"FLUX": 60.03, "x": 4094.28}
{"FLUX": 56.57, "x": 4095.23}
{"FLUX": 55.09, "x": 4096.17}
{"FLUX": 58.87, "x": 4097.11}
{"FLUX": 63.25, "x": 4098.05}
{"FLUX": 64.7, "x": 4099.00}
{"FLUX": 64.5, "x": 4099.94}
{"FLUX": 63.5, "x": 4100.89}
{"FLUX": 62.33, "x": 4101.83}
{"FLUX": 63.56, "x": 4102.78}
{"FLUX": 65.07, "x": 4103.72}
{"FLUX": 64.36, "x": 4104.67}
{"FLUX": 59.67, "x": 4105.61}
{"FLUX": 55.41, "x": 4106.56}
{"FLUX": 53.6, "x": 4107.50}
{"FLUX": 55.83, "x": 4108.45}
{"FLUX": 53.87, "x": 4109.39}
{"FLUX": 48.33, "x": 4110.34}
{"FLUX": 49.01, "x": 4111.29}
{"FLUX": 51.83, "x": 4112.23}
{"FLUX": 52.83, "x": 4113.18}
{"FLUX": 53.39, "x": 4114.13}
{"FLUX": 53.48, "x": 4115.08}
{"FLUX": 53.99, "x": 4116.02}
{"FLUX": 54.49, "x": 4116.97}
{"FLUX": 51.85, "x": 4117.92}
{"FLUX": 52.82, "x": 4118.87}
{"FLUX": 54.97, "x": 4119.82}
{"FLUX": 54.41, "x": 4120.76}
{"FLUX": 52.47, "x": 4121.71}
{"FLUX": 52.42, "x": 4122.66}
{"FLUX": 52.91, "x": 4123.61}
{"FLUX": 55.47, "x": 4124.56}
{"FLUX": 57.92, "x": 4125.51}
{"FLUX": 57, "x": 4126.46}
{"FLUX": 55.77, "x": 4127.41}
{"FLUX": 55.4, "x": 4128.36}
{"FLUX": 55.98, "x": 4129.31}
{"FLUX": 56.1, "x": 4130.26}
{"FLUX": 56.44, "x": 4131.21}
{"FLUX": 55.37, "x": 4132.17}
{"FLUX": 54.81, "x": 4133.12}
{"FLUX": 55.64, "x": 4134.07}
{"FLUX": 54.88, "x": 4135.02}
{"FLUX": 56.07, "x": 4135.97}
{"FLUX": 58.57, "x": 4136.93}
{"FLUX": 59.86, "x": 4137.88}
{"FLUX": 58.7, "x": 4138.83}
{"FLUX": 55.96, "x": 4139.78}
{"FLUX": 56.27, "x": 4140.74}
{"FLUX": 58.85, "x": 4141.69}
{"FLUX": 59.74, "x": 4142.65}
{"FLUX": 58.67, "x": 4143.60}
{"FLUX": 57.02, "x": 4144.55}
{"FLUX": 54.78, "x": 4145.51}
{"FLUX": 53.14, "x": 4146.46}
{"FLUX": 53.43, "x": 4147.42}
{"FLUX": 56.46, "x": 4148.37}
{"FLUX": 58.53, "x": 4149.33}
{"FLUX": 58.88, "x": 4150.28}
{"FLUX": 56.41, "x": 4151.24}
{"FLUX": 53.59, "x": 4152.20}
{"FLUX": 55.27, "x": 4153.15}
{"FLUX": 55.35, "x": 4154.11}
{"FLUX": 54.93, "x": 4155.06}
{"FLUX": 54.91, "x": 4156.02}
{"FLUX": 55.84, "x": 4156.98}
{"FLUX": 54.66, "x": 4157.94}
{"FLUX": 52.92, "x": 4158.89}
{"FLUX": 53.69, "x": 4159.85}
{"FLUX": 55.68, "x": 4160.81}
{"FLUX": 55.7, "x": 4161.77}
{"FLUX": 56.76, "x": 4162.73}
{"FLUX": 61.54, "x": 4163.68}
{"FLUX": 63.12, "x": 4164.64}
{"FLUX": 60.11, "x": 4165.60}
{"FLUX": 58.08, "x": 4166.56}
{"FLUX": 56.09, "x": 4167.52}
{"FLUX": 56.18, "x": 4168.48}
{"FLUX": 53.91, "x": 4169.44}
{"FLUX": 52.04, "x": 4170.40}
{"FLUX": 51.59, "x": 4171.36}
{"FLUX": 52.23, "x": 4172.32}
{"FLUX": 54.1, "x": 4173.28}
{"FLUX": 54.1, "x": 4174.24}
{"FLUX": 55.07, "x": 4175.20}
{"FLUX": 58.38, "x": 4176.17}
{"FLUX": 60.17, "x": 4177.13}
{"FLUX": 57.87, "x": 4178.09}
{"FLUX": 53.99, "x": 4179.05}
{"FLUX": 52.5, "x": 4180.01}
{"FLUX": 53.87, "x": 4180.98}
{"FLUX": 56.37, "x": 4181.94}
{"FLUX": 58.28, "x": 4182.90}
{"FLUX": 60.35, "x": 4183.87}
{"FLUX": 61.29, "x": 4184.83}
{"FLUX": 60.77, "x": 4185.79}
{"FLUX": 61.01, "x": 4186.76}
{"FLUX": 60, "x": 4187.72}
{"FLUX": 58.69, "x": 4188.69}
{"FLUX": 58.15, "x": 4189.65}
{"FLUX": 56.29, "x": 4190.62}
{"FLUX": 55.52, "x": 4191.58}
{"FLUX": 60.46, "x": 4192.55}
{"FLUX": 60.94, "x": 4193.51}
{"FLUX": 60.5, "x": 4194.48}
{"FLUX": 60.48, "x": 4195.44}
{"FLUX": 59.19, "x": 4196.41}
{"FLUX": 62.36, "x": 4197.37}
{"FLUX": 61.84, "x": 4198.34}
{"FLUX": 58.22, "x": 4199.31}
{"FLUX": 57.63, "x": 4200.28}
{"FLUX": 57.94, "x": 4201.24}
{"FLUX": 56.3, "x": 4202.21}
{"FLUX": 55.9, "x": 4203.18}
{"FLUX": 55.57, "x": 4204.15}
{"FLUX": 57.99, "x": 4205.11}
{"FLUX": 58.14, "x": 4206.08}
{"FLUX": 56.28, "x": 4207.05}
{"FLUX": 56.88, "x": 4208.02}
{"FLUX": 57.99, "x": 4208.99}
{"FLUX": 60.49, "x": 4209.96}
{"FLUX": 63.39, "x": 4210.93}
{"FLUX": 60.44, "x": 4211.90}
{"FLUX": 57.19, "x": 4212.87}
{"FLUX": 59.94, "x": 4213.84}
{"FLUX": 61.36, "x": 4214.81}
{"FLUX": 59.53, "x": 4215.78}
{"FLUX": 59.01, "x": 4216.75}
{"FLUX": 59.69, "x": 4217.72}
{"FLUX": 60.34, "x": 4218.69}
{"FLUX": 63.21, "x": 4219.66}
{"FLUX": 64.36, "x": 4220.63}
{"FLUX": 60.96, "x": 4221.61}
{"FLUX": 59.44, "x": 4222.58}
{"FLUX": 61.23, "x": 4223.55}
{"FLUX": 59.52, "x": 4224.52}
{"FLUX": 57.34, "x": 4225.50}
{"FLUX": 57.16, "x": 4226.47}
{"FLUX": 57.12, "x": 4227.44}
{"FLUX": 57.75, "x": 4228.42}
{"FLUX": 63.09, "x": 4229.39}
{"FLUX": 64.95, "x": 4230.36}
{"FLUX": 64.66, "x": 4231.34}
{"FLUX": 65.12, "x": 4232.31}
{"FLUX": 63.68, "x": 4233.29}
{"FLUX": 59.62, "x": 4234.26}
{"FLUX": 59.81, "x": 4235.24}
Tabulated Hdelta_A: 1.5 angstrom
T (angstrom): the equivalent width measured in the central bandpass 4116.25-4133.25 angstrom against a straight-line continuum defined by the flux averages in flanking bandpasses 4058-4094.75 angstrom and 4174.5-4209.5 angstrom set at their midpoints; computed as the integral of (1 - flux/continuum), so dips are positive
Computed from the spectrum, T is 1.7 angstrom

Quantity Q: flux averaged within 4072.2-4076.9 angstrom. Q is 68.1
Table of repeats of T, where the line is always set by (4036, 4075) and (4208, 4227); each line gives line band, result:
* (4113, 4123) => 1.3 angstrom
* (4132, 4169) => 2.7 angstrom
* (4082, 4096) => 0.9 angstrom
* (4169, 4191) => 1.4 angstrom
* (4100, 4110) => 0.3 angstrom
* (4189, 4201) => 0.2 angstrom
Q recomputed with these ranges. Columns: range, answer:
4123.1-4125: 54.1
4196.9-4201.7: 59.6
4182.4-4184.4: 59.3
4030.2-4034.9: 53.3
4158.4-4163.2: 54.9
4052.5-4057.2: 57.5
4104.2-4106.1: 62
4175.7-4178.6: 58.9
